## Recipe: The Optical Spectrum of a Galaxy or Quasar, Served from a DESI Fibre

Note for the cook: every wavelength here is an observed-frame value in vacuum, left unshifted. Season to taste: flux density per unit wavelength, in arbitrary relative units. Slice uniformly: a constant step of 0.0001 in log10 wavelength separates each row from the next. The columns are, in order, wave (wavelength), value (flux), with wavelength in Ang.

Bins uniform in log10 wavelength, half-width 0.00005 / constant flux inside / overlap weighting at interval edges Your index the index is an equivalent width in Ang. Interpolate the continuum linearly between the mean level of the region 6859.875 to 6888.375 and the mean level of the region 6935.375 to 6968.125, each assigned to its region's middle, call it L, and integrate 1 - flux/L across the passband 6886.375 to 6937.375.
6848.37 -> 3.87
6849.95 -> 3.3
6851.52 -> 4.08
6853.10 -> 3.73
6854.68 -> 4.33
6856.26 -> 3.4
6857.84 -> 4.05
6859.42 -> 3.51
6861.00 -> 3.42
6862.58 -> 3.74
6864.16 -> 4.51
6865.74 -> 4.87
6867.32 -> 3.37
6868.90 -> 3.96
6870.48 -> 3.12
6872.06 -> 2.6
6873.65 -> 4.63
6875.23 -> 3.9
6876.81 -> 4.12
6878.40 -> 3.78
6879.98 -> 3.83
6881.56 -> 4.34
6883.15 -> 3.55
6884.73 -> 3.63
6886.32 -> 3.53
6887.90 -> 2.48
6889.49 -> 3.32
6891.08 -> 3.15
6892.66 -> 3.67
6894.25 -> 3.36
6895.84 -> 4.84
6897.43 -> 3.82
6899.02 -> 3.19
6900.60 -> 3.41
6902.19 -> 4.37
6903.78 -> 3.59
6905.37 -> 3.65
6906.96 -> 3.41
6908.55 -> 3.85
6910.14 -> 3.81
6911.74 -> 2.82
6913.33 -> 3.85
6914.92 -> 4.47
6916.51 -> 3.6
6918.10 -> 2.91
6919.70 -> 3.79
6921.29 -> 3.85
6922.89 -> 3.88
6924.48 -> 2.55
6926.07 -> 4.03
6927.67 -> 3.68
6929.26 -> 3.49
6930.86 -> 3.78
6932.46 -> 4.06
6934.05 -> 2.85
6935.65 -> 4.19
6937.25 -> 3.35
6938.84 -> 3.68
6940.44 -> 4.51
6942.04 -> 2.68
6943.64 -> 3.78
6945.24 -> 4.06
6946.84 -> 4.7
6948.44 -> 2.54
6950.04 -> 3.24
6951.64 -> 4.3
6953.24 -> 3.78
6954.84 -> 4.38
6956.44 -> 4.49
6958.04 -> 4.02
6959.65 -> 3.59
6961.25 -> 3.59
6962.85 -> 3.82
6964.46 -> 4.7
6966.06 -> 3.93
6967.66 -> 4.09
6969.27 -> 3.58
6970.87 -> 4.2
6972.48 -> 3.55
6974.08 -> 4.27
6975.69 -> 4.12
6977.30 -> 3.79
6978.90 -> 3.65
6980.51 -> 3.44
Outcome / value 2.9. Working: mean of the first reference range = 3.76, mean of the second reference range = 3.87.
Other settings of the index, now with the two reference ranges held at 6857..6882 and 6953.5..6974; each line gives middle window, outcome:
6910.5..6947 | 2.64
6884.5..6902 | 1.68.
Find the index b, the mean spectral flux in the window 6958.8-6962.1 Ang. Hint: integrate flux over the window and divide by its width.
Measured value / 3.6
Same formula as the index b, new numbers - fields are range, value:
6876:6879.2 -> 3.95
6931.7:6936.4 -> 3.69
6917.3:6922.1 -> 3.51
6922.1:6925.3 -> 3.23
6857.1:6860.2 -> 3.78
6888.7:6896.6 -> 3.66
